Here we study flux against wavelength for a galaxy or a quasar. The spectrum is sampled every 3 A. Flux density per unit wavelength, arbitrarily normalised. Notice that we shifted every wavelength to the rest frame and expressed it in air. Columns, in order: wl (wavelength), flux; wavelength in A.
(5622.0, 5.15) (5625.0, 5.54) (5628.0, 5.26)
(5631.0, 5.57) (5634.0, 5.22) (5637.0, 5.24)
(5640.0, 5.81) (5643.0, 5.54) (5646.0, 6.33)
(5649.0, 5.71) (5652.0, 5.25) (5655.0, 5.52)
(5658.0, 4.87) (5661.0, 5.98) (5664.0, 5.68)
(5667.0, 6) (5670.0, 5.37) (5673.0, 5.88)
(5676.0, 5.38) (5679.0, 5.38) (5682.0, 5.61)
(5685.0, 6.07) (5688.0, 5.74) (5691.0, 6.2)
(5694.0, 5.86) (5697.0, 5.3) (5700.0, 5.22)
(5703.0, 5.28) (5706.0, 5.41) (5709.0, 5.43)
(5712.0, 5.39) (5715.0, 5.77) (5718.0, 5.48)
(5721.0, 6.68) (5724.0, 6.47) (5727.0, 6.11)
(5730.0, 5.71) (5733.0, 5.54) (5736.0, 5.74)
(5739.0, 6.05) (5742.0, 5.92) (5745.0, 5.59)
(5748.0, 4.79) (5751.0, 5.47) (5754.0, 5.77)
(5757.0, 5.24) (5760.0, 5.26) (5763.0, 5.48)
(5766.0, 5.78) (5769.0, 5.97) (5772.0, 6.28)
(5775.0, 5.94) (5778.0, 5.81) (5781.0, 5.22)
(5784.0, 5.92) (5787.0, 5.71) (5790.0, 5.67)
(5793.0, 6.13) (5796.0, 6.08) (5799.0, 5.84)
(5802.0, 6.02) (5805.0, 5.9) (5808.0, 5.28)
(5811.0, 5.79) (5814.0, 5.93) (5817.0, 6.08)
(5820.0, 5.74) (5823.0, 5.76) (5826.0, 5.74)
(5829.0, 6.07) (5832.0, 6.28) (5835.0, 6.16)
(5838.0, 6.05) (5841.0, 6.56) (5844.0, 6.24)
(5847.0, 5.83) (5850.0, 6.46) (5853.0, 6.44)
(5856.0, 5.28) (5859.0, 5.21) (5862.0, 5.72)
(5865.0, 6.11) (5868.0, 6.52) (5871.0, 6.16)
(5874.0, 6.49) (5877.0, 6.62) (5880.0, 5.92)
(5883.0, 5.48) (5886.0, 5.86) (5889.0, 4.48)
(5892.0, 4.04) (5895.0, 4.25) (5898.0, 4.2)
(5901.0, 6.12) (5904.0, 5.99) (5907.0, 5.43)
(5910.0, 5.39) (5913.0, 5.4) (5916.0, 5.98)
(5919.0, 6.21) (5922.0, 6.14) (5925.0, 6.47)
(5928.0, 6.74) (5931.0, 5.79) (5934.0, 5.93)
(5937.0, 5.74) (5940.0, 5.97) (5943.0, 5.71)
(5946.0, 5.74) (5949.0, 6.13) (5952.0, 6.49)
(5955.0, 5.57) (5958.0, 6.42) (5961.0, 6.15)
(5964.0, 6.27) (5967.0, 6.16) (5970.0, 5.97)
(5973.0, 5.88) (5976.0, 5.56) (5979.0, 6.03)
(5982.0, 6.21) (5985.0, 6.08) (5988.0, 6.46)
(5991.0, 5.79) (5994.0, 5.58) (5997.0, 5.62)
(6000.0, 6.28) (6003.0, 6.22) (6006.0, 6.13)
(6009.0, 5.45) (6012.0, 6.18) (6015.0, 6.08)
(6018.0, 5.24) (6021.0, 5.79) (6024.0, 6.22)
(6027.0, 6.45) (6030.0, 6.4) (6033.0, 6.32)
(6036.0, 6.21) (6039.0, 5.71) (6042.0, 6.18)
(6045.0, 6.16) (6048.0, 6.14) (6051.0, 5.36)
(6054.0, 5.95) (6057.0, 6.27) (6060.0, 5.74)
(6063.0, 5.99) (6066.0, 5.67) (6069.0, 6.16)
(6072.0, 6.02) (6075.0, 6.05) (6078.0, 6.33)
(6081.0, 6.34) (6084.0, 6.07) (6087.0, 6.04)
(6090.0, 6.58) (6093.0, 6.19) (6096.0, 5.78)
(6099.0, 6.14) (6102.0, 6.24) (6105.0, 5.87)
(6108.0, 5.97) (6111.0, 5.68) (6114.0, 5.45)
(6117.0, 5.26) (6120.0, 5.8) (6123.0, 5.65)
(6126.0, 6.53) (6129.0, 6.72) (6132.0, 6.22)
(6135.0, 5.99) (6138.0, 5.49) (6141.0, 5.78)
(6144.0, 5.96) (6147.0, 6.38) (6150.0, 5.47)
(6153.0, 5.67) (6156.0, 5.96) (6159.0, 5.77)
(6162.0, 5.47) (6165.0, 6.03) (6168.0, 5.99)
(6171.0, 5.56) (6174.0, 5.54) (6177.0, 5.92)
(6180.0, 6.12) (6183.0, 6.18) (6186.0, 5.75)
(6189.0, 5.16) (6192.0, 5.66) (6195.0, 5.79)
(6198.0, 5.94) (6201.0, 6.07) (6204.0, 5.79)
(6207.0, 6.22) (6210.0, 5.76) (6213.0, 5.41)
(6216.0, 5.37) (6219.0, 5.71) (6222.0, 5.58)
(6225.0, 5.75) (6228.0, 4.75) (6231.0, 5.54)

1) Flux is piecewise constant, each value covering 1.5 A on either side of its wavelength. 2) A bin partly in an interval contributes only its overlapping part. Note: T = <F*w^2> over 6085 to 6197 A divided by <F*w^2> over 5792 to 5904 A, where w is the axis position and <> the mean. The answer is 1.1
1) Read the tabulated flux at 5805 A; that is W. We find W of 5.9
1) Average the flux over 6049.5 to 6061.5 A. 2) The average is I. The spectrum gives 5.83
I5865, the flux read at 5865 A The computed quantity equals 6.11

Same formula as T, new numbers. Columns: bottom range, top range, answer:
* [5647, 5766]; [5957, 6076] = 1.19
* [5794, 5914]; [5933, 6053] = 1.09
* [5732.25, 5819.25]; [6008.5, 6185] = 1.16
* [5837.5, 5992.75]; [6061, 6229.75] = 1.08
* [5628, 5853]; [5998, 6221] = 1.17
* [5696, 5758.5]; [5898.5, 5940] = 1.12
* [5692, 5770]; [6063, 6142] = 1.21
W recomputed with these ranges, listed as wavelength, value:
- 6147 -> 6.38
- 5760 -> 5.26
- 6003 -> 6.22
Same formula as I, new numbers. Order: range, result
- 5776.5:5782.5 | 5.52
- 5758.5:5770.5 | 5.62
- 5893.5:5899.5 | 4.23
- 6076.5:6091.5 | 6.27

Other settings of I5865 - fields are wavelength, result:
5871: 6.16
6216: 5.37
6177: 5.92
